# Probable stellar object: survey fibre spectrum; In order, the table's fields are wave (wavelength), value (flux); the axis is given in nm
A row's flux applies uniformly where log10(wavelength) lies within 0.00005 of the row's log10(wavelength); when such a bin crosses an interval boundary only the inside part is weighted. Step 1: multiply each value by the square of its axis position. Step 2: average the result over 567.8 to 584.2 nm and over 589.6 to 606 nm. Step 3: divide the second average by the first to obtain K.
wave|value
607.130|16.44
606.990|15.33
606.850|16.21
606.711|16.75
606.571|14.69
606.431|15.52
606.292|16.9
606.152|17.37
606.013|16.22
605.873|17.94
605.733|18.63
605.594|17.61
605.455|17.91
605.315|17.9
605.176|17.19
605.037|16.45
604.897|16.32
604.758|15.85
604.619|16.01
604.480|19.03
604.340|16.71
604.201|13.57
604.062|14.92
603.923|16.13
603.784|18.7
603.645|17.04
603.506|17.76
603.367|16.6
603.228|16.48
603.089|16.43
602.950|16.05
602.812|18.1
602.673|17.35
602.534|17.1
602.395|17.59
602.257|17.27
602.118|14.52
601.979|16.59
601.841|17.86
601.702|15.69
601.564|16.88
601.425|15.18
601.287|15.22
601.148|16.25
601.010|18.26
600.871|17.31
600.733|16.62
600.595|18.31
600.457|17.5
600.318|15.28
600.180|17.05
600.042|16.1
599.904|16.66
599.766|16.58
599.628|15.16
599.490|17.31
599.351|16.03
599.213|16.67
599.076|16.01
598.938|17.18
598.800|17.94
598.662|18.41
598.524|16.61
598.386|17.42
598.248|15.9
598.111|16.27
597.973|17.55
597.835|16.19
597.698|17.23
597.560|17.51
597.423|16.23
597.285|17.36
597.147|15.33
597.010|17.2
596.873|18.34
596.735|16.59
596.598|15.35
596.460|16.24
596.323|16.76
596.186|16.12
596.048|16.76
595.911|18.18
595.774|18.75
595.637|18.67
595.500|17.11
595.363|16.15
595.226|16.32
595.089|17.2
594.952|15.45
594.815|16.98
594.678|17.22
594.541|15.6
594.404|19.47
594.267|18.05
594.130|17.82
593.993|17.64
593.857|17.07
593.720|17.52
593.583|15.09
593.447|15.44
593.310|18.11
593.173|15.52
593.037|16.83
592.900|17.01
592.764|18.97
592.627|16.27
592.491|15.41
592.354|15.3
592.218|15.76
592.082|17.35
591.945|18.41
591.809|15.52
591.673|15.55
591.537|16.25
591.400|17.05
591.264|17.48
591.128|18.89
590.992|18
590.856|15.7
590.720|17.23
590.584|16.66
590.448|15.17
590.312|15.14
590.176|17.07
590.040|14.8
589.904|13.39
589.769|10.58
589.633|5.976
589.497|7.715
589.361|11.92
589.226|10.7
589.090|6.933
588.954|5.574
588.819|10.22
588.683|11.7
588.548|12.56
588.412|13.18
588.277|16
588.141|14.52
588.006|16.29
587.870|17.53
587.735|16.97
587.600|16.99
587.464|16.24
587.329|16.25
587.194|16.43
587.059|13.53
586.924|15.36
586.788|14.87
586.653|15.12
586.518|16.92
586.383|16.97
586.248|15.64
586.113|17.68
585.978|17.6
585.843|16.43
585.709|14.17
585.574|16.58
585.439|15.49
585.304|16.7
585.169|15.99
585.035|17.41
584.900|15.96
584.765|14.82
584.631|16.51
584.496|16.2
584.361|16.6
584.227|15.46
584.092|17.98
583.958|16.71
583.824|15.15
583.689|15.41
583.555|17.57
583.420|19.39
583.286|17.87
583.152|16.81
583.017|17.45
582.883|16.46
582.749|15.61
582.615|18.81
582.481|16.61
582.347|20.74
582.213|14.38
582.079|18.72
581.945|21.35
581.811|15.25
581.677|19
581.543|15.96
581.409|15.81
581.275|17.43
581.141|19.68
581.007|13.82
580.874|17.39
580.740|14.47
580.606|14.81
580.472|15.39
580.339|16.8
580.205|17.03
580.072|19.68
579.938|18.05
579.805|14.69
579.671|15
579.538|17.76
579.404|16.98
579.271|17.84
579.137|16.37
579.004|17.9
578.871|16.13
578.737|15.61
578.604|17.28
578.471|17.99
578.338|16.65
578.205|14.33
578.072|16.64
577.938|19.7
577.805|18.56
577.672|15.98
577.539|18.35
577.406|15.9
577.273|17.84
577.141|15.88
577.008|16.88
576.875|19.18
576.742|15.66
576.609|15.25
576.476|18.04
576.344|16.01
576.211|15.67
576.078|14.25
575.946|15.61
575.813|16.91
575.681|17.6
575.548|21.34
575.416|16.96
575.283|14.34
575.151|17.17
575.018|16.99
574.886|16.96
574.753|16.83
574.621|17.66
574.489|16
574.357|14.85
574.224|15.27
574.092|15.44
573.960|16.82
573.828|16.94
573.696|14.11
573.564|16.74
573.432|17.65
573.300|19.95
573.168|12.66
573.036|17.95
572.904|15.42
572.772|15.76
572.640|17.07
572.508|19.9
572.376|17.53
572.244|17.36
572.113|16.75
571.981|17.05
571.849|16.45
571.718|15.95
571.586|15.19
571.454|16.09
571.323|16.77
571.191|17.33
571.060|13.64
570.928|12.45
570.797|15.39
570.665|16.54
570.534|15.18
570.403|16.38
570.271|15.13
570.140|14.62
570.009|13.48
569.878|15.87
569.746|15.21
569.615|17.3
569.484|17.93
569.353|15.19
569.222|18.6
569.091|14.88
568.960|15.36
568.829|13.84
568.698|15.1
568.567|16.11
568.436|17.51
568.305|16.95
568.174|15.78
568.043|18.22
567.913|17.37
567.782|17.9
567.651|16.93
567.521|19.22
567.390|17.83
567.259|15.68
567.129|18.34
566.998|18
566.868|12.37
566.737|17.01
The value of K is 1.1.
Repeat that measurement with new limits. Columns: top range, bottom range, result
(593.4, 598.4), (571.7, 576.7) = 1.10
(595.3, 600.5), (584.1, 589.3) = 1.16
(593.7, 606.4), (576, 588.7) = 1.08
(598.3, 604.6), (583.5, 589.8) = 1.20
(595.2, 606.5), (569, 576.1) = 1.14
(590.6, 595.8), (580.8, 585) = 1.03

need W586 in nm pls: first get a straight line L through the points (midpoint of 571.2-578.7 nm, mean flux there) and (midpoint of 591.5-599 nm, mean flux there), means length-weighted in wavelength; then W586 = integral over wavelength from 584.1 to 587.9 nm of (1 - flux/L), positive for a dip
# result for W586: 0.14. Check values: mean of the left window 16.7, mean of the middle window 16.2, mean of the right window 16.9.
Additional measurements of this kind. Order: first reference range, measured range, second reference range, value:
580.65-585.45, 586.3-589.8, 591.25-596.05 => 0.73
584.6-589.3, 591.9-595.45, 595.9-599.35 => -0.16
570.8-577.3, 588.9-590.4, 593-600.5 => 0.51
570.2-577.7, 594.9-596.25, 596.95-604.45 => -0.04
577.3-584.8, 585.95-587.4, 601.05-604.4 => 0.07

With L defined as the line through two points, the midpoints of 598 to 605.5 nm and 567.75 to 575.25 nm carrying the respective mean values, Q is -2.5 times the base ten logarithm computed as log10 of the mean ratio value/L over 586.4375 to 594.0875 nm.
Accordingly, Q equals 0.103 mag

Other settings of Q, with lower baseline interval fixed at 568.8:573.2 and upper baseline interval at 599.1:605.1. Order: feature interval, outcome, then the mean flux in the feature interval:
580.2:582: -0.03 mag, 16.7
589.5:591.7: 0.09 mag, 15.1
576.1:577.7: -0.04 mag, 16.7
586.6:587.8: 0.04 mag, 15.8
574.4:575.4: -0.03 mag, 16.5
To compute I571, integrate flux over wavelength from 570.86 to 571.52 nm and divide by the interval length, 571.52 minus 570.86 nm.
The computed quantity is 15.3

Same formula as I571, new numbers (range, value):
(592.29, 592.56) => 15.4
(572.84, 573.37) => 16.5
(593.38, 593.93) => 16.3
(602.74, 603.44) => 16.7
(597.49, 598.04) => 17.1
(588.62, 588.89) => 10.9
